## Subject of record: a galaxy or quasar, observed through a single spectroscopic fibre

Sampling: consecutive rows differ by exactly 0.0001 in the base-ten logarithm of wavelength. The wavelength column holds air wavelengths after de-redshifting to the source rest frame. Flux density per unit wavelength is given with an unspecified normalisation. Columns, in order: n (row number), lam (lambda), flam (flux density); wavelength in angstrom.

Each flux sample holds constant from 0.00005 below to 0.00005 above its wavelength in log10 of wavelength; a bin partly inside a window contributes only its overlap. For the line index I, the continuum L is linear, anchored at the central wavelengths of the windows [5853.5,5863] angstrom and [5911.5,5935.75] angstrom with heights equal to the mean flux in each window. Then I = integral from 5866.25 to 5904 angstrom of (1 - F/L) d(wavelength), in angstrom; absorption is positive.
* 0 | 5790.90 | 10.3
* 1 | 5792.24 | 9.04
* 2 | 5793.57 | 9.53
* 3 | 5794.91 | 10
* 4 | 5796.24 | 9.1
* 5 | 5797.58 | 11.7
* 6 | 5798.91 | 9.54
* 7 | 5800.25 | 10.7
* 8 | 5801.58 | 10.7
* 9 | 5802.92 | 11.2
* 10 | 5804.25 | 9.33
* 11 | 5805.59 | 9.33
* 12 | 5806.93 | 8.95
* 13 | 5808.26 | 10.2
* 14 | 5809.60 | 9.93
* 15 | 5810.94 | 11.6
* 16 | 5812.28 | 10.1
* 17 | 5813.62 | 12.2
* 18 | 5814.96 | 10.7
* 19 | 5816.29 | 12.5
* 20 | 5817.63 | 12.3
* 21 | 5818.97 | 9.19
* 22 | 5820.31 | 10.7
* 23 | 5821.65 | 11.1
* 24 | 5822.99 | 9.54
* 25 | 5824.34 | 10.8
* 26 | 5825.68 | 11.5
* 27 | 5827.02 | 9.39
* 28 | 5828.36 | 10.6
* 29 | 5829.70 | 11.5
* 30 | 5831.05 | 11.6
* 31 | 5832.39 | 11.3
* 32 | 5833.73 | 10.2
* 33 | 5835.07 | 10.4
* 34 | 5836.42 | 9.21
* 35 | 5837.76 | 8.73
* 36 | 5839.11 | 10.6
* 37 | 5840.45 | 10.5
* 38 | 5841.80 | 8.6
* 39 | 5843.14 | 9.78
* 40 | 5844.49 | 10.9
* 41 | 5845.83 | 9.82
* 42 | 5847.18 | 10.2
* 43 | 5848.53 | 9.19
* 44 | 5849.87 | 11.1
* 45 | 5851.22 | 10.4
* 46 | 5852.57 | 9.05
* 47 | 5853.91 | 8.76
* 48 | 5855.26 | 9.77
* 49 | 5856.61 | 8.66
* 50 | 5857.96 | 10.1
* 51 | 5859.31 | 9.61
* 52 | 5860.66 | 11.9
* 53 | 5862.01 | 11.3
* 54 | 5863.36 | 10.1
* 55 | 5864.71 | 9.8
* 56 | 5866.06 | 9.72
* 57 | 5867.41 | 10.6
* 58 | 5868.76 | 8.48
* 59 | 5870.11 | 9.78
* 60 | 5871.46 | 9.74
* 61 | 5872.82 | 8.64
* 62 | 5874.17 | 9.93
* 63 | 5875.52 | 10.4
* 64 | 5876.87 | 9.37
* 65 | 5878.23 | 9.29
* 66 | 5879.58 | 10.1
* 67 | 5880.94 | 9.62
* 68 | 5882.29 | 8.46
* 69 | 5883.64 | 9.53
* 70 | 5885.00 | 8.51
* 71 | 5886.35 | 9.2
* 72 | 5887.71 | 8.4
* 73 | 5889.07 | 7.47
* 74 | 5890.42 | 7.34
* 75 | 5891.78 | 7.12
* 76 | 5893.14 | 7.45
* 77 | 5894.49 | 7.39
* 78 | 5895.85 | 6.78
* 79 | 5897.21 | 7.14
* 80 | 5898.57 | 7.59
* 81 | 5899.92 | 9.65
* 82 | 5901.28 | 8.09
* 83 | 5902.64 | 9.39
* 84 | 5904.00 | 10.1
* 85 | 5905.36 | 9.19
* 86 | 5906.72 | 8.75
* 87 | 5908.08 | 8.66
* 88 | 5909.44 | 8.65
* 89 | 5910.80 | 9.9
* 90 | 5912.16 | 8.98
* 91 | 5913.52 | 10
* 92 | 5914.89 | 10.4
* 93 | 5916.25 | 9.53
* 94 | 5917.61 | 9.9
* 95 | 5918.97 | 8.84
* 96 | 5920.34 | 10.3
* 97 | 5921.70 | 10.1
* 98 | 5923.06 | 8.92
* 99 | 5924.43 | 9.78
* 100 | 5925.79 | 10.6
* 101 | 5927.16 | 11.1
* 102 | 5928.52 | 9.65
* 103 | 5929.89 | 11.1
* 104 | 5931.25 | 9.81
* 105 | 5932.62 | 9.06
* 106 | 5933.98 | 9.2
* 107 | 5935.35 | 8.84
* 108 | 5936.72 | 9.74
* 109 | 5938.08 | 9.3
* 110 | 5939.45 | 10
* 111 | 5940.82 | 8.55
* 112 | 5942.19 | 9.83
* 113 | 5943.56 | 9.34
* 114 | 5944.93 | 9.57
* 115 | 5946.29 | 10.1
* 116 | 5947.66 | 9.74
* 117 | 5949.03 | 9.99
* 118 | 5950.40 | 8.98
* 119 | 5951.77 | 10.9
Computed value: 4.5 angstrom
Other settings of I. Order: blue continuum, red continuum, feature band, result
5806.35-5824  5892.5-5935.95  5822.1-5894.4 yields 2.8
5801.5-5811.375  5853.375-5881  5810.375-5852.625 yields -2.2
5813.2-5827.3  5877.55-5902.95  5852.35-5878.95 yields -1.5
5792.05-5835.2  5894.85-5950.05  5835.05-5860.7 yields 0.9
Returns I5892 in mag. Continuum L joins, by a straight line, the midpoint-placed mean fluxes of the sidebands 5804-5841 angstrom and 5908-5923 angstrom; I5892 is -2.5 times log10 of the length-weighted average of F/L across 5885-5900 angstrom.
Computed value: 0.258 mag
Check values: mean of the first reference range 10.5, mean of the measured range 7.74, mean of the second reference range 9.58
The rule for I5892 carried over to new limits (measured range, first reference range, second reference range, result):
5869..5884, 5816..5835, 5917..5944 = 0.08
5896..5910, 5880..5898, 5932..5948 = -0.03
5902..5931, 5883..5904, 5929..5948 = -0.10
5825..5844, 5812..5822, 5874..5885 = 0.04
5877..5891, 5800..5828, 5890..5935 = 0.08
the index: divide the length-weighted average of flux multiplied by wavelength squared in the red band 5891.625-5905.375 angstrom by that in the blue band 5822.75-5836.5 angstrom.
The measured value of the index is 0.79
